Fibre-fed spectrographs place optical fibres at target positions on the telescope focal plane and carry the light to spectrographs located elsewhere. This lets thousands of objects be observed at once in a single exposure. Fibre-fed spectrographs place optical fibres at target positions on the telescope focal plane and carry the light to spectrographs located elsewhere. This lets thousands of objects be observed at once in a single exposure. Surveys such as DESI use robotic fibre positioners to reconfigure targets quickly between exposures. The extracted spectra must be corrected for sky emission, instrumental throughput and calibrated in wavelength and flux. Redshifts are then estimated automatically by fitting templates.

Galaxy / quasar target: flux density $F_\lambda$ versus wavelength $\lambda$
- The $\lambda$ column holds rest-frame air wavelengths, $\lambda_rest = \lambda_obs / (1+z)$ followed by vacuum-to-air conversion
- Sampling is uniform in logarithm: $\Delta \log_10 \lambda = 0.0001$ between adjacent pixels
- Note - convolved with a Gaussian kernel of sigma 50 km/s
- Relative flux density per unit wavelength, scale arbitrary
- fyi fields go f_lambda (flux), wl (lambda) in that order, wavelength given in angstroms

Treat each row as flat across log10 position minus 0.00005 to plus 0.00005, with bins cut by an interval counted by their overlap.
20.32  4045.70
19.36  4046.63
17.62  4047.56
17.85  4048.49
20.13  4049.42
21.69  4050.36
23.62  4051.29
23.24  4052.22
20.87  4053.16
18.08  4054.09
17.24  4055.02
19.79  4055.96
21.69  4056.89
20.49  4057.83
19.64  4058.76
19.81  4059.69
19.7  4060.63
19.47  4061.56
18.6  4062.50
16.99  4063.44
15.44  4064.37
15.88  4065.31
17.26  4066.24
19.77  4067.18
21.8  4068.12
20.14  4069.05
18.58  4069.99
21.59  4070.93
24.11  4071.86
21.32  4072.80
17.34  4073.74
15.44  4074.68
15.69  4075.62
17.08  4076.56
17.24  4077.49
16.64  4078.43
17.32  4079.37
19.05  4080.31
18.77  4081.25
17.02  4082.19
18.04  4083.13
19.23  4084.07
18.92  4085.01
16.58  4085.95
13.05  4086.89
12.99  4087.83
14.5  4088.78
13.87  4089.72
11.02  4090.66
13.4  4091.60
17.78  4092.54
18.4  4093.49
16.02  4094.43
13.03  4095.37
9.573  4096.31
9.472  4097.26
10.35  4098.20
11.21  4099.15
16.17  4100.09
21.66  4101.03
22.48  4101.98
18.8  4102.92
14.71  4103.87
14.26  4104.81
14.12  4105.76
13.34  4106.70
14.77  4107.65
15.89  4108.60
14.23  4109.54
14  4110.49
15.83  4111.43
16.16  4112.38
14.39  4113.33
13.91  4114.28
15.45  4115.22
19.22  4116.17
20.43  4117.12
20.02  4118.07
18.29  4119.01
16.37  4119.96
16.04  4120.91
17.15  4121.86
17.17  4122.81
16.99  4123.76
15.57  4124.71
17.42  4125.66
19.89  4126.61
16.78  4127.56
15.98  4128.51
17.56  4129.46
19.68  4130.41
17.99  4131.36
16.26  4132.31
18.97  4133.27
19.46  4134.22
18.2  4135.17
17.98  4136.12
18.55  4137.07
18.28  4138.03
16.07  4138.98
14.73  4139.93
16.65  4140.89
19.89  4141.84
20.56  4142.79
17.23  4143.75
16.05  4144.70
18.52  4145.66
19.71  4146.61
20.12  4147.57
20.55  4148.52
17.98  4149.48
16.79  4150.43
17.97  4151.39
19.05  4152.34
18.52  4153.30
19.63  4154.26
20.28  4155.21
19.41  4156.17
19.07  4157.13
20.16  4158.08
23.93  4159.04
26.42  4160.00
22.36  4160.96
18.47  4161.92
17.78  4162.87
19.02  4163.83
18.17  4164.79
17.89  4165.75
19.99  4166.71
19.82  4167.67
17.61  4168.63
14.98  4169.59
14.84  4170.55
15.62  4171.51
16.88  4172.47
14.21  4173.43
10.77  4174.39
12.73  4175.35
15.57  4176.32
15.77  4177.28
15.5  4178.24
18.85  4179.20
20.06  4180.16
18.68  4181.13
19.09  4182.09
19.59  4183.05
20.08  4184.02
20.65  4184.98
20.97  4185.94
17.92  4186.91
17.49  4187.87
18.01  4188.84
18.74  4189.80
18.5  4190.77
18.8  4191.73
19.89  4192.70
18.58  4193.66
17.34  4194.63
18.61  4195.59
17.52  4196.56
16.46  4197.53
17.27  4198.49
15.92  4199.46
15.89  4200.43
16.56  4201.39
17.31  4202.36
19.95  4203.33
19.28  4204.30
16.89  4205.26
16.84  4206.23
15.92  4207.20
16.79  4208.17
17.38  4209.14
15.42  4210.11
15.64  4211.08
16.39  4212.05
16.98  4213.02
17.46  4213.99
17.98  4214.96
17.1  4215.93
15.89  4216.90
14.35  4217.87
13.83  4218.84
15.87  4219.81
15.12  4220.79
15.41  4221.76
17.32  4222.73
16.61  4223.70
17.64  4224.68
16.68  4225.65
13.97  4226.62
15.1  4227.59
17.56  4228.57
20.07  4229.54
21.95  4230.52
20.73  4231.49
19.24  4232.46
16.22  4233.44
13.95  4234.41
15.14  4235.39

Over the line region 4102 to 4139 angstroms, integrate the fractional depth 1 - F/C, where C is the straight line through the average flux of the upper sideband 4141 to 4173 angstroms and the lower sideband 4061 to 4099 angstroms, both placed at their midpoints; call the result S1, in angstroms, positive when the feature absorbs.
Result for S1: 2.0 angstroms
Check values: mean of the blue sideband 16.7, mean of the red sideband 18.9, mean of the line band 16.9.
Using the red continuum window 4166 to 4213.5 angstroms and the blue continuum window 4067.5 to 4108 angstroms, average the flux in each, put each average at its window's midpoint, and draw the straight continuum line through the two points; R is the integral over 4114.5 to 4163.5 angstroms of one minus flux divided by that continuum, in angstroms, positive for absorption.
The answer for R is -4.5 angstroms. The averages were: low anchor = 16.5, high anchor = 17.4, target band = 18.5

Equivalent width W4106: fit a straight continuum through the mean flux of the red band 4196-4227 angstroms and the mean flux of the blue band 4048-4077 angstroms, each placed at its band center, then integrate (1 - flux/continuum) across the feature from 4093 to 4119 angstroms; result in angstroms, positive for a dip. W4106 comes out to 4.21 angstroms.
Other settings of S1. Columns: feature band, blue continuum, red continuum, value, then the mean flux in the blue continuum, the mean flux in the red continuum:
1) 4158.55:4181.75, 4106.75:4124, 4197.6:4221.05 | -1.76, 16.4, 16.6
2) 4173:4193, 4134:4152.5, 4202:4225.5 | -0.46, 18.2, 16.6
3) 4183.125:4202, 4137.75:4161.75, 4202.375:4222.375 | -0.86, 19.2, 16.5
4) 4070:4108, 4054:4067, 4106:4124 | 2.68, 18.6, 16.3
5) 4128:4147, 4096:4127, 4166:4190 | -1.62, 15.9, 17.4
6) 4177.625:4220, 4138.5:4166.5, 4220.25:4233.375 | 1.11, 19.1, 17.4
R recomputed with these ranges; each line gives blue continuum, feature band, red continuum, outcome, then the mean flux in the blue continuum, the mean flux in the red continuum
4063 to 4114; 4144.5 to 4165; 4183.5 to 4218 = -3.0 angstroms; 16.3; 17.6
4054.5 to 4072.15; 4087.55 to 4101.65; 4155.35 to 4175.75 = 3.6 angstroms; 19.3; 18.2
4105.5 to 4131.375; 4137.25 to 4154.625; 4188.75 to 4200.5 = -1.2 angstroms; 16.6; 17.9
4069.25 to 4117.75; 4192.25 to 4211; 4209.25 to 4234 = -0.7 angstroms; 16.2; 16.8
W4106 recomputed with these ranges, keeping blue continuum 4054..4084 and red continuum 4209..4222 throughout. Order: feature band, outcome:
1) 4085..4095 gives 1.8 angstroms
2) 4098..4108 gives 1.3 angstroms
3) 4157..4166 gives -1.8 angstroms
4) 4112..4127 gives 0.5 angstroms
